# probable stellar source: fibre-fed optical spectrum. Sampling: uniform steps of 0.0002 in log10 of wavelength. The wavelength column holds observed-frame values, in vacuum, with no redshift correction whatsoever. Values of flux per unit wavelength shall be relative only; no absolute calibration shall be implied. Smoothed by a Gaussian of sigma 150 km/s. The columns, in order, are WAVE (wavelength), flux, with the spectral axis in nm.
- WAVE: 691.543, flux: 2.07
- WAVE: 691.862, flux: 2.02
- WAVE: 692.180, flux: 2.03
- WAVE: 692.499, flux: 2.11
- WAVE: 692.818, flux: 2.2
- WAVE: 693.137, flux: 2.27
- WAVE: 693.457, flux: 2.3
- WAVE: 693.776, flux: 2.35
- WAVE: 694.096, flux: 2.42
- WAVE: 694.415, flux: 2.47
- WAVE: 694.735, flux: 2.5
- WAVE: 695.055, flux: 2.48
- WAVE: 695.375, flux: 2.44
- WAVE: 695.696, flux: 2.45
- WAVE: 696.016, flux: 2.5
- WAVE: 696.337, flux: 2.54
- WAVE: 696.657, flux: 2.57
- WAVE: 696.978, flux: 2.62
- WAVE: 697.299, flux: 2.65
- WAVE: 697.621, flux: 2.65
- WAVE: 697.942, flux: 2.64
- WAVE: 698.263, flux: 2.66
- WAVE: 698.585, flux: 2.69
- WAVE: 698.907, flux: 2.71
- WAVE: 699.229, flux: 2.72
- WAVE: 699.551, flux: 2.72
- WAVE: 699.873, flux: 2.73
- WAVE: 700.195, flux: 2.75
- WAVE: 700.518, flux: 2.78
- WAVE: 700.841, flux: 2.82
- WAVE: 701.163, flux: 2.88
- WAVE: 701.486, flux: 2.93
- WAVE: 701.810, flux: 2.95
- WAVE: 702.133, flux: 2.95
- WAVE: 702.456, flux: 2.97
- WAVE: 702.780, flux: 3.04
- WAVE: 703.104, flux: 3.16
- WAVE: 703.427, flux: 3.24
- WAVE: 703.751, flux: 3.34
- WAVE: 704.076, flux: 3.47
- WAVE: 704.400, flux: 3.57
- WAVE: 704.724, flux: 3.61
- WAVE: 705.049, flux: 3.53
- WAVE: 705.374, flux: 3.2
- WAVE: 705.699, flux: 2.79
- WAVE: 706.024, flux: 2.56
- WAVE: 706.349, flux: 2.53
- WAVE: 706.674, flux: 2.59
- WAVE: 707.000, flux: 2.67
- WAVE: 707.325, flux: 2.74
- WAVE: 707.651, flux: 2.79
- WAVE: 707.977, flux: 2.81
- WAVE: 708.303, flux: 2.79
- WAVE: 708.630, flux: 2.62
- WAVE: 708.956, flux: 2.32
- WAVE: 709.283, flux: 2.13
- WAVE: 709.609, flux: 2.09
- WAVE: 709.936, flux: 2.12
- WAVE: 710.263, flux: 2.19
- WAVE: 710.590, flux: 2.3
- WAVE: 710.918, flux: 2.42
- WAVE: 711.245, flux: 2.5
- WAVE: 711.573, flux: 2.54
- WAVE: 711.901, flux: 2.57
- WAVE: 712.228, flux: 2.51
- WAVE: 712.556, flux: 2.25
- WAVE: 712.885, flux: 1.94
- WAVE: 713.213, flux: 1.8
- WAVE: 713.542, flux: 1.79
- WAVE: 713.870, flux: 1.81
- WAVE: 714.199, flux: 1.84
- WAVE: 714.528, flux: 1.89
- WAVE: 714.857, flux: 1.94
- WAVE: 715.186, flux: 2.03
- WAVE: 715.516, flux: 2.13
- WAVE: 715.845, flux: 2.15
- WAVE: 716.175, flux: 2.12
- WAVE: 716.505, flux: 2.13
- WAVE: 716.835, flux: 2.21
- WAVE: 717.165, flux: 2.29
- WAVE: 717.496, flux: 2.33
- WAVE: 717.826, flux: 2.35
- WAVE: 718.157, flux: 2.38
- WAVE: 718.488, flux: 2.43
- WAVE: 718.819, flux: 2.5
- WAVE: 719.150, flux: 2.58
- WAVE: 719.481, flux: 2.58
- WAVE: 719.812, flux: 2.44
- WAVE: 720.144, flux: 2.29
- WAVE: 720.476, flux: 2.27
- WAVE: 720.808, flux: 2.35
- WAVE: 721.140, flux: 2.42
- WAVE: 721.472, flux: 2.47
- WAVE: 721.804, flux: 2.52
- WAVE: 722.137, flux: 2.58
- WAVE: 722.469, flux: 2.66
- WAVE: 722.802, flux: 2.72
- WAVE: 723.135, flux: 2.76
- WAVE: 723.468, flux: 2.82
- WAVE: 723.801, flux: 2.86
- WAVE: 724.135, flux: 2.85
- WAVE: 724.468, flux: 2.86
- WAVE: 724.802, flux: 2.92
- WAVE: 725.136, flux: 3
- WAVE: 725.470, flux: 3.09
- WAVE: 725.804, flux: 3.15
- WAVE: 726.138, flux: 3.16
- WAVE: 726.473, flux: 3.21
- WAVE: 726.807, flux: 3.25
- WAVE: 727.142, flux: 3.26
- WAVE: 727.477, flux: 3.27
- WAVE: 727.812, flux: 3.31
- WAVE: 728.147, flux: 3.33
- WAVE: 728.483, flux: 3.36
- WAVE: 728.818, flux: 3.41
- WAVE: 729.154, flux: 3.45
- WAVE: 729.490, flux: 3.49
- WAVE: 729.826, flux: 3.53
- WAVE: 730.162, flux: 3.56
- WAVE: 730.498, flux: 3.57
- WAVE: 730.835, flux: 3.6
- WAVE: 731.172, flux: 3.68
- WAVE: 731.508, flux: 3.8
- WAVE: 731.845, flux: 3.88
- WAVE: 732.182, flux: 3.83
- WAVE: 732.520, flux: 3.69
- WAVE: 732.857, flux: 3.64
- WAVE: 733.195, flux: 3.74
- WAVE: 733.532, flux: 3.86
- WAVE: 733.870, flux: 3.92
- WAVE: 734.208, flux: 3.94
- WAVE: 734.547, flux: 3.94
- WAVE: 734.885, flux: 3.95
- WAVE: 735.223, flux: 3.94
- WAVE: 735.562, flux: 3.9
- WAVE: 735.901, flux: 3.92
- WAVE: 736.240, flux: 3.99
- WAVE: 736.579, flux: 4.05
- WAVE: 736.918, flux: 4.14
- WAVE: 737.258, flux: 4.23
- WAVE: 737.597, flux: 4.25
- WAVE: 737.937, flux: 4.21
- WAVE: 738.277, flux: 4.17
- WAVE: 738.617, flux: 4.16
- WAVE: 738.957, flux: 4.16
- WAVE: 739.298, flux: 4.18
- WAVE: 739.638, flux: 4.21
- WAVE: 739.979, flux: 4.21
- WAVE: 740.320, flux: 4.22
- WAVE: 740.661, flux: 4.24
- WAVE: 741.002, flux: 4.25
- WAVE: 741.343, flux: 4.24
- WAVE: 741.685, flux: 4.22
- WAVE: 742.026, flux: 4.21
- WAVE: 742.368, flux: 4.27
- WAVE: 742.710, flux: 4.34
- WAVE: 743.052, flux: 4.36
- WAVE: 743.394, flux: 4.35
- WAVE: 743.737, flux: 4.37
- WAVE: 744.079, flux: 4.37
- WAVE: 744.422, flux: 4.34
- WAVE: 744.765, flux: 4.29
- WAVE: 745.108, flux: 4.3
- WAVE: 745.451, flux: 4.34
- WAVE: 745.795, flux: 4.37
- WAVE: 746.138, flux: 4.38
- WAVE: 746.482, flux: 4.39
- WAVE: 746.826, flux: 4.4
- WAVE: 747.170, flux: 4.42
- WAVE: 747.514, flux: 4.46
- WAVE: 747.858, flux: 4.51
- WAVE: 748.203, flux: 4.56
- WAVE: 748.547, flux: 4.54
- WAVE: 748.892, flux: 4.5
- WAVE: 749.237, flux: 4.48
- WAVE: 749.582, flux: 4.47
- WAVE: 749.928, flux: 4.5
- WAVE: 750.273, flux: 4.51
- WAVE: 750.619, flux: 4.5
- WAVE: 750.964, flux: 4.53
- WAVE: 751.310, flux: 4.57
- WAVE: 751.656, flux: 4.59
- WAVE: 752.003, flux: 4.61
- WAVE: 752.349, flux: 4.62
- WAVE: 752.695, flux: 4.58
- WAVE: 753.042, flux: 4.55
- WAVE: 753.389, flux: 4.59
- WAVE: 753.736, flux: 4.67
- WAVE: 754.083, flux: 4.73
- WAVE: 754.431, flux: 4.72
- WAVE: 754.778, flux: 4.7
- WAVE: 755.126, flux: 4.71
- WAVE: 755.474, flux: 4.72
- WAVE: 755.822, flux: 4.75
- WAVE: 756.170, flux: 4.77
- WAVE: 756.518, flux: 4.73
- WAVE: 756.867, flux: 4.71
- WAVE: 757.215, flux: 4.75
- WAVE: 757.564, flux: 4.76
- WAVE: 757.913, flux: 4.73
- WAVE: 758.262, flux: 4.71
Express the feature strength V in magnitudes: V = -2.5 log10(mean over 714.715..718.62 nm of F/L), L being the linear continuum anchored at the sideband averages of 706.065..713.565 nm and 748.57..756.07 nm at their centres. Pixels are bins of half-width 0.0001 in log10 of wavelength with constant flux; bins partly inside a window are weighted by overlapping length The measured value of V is 0.24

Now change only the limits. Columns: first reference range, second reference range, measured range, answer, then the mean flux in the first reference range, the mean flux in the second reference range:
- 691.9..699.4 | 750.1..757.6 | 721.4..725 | 0.27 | 2.47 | 4.65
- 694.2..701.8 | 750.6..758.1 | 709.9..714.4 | 0.40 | 2.65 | 4.67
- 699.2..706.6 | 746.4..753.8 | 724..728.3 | 0.20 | 3.01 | 4.52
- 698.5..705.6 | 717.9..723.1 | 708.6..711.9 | 0.20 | 3.04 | 2.48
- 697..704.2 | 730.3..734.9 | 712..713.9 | 0.49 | 2.88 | 3.78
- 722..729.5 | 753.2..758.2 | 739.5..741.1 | -0.10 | 3.07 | 4.72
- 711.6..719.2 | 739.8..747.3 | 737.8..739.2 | -0.07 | 2.17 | 4.31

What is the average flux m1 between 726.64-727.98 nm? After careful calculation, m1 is 3.27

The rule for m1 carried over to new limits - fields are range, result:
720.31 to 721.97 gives 2.41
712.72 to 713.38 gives 1.87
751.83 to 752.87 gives 4.61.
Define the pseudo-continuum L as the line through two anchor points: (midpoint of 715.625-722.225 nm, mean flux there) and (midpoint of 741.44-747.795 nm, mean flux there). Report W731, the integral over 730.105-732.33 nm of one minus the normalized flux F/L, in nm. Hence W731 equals -0.27 nm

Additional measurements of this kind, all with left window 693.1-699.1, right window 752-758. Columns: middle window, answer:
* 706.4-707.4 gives 0.10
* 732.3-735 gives 0.05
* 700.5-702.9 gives -0.16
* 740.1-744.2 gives -0.06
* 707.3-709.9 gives 0.42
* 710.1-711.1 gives 0.25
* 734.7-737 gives 0.01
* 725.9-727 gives 0.13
